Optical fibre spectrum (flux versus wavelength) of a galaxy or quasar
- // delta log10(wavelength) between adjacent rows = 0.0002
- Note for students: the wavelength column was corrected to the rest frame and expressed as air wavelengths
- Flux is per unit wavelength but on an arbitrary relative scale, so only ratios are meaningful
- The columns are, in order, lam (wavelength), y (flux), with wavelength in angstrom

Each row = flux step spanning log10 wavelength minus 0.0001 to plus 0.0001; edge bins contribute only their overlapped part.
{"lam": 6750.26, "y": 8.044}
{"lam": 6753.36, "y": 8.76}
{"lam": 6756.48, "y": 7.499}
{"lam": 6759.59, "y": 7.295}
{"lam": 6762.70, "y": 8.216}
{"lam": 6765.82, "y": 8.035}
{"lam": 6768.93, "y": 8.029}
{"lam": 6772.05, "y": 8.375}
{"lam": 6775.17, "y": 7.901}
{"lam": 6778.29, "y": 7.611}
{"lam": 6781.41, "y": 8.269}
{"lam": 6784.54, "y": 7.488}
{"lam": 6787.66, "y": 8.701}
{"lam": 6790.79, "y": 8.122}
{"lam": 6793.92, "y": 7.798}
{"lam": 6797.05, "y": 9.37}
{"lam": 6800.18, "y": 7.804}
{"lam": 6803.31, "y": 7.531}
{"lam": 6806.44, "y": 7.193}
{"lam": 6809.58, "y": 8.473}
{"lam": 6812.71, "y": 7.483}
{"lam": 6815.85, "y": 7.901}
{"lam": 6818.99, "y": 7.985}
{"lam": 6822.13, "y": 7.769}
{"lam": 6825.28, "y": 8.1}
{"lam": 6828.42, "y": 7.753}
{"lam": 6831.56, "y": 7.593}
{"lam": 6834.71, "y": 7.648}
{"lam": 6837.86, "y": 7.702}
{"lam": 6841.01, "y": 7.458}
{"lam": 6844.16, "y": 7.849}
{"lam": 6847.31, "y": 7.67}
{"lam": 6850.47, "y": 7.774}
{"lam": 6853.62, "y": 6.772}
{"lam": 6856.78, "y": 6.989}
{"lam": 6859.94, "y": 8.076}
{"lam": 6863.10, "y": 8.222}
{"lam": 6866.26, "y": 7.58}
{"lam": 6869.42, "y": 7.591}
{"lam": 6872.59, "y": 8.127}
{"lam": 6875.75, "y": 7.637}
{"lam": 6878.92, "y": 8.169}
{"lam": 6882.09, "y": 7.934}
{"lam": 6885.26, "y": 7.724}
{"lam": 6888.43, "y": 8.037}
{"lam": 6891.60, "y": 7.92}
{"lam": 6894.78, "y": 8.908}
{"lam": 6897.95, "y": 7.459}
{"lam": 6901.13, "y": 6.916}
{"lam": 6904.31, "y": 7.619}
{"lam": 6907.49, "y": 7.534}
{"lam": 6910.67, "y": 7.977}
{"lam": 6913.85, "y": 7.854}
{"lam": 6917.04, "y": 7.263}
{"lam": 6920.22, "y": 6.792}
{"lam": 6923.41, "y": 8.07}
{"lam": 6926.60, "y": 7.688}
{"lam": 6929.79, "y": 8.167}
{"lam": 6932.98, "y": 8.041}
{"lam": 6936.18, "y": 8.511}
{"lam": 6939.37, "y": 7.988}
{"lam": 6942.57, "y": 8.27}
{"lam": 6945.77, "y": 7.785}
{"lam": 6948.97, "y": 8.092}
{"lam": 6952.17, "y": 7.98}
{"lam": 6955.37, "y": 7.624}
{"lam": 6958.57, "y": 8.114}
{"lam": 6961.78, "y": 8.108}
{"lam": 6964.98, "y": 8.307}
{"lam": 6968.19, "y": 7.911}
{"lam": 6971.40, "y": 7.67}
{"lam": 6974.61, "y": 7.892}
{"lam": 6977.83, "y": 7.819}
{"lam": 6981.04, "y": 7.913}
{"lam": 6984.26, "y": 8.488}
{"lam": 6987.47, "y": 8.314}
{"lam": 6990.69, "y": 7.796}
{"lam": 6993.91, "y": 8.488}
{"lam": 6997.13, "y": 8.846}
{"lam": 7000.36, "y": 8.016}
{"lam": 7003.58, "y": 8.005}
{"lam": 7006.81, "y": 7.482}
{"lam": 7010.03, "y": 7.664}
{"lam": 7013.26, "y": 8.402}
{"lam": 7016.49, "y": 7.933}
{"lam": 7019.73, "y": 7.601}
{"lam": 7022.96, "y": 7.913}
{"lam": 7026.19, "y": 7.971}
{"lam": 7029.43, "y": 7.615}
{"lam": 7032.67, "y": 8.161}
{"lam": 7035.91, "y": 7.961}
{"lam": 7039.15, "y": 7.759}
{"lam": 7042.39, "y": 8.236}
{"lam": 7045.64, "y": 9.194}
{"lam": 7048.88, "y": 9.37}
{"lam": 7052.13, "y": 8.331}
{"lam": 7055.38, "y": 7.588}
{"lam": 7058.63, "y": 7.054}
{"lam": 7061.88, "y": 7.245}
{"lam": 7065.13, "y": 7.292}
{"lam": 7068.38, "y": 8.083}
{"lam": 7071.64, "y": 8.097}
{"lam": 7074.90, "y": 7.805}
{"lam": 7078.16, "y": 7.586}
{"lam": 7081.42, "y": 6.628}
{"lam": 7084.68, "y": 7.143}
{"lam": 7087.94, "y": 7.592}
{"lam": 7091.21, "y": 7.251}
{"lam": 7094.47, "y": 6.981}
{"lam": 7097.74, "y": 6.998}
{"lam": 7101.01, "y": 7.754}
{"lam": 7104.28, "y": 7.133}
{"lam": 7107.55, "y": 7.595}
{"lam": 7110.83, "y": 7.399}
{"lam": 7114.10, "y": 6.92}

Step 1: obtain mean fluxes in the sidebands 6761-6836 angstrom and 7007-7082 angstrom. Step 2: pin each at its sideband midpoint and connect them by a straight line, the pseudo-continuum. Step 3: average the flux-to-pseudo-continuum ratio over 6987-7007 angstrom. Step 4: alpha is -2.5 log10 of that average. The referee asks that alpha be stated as -0.03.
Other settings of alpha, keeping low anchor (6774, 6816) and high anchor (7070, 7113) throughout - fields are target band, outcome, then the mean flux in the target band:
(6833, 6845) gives 0.03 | 7.65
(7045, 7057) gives -0.15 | 8.57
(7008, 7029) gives -0.05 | 7.89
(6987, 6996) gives -0.09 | 8.22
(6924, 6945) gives -0.05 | 8.09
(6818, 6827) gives 0.00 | 7.94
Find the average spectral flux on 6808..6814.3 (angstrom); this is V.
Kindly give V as 7.98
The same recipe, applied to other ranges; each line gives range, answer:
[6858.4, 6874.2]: 7.92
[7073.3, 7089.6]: 7.35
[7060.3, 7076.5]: 7.71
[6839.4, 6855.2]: 7.51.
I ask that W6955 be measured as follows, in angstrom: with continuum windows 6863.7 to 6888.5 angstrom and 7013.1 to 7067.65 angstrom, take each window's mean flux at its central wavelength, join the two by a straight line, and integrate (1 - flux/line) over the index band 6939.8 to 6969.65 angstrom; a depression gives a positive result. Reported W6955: -0.4 angstrom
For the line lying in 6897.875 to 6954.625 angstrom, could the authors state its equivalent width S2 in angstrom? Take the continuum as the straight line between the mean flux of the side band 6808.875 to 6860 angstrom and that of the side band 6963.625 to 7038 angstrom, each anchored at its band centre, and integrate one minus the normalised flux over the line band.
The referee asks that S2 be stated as 0.54 angstrom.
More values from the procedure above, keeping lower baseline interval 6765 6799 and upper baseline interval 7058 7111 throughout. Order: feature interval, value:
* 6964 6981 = -0.50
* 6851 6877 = 1.04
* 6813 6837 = 0.73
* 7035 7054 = -2.50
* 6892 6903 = 0.13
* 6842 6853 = 0.45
